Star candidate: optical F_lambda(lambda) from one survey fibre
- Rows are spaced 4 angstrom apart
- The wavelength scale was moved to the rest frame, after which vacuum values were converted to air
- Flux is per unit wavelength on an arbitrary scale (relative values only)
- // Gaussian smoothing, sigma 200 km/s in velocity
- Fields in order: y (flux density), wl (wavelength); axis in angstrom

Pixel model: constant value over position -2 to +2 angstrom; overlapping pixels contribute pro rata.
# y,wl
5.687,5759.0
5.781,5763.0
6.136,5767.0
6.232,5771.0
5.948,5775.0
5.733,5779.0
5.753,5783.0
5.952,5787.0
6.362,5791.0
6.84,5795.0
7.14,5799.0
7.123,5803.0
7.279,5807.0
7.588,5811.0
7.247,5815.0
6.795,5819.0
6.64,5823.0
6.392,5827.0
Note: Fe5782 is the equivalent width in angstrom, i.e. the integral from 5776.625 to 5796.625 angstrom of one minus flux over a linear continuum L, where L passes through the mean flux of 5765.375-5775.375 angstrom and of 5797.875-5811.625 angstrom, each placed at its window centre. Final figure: 1.68 angstrom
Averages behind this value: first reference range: 6.13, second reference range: 7.26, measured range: 6.11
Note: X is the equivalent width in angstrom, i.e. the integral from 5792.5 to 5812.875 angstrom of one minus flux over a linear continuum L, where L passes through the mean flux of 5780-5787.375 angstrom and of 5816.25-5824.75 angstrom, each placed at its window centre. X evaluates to -2.8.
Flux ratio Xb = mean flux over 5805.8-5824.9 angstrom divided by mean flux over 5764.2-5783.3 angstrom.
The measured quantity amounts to 1.19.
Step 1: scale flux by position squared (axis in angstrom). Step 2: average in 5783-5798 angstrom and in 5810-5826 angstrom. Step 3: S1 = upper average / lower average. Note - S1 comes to 1.11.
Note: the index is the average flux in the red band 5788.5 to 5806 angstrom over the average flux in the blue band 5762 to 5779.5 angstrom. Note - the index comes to 1.1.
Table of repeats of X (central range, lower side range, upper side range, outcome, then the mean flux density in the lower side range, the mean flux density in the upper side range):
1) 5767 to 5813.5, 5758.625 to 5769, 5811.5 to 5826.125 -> -0.9 angstrom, 5.9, 6.93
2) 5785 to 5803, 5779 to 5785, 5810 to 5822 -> -1.1 angstrom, 5.75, 7.13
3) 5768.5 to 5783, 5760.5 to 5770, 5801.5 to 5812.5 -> 0.8 angstrom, 5.97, 7.33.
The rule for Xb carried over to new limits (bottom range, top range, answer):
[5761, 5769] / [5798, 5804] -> 1.20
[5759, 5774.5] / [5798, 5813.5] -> 1.22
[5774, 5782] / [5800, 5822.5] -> 1.23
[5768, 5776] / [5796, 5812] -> 1.18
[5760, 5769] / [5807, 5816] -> 1.25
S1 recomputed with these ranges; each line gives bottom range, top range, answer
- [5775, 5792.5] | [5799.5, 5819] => 1.23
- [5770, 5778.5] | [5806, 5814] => 1.25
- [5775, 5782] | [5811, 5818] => 1.27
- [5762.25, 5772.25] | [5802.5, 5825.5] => 1.19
